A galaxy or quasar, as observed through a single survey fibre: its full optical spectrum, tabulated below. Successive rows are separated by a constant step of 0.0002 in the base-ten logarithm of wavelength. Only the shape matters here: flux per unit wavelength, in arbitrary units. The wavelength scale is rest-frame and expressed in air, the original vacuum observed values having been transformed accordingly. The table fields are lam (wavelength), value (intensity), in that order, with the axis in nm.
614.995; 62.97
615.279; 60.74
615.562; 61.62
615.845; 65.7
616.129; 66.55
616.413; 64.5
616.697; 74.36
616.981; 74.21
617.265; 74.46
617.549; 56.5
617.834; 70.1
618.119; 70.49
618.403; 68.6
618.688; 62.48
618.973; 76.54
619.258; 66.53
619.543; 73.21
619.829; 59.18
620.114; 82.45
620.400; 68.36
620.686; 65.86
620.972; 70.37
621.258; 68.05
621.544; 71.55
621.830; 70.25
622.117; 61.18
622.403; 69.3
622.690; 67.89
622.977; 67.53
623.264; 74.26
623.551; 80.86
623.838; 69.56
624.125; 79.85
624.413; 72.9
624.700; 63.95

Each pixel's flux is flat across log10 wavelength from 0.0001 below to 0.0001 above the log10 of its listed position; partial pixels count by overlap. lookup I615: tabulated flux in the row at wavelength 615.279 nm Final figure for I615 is 60.74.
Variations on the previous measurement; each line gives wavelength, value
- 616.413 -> 64.5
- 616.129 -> 66.55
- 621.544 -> 71.55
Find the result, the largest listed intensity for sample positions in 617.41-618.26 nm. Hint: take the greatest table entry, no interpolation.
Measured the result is 70.49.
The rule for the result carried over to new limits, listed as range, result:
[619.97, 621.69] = 82.45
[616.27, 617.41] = 74.46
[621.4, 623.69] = 80.86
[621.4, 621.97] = 71.55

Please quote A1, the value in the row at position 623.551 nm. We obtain 80.86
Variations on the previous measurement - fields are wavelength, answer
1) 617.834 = 70.1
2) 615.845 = 65.7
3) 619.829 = 59.18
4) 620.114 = 82.45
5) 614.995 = 62.97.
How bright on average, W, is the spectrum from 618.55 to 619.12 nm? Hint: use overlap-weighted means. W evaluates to 69.6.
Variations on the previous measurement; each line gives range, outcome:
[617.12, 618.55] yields 68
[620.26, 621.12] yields 68.2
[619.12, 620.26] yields 70.3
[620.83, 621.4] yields 69.2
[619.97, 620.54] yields 75.4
